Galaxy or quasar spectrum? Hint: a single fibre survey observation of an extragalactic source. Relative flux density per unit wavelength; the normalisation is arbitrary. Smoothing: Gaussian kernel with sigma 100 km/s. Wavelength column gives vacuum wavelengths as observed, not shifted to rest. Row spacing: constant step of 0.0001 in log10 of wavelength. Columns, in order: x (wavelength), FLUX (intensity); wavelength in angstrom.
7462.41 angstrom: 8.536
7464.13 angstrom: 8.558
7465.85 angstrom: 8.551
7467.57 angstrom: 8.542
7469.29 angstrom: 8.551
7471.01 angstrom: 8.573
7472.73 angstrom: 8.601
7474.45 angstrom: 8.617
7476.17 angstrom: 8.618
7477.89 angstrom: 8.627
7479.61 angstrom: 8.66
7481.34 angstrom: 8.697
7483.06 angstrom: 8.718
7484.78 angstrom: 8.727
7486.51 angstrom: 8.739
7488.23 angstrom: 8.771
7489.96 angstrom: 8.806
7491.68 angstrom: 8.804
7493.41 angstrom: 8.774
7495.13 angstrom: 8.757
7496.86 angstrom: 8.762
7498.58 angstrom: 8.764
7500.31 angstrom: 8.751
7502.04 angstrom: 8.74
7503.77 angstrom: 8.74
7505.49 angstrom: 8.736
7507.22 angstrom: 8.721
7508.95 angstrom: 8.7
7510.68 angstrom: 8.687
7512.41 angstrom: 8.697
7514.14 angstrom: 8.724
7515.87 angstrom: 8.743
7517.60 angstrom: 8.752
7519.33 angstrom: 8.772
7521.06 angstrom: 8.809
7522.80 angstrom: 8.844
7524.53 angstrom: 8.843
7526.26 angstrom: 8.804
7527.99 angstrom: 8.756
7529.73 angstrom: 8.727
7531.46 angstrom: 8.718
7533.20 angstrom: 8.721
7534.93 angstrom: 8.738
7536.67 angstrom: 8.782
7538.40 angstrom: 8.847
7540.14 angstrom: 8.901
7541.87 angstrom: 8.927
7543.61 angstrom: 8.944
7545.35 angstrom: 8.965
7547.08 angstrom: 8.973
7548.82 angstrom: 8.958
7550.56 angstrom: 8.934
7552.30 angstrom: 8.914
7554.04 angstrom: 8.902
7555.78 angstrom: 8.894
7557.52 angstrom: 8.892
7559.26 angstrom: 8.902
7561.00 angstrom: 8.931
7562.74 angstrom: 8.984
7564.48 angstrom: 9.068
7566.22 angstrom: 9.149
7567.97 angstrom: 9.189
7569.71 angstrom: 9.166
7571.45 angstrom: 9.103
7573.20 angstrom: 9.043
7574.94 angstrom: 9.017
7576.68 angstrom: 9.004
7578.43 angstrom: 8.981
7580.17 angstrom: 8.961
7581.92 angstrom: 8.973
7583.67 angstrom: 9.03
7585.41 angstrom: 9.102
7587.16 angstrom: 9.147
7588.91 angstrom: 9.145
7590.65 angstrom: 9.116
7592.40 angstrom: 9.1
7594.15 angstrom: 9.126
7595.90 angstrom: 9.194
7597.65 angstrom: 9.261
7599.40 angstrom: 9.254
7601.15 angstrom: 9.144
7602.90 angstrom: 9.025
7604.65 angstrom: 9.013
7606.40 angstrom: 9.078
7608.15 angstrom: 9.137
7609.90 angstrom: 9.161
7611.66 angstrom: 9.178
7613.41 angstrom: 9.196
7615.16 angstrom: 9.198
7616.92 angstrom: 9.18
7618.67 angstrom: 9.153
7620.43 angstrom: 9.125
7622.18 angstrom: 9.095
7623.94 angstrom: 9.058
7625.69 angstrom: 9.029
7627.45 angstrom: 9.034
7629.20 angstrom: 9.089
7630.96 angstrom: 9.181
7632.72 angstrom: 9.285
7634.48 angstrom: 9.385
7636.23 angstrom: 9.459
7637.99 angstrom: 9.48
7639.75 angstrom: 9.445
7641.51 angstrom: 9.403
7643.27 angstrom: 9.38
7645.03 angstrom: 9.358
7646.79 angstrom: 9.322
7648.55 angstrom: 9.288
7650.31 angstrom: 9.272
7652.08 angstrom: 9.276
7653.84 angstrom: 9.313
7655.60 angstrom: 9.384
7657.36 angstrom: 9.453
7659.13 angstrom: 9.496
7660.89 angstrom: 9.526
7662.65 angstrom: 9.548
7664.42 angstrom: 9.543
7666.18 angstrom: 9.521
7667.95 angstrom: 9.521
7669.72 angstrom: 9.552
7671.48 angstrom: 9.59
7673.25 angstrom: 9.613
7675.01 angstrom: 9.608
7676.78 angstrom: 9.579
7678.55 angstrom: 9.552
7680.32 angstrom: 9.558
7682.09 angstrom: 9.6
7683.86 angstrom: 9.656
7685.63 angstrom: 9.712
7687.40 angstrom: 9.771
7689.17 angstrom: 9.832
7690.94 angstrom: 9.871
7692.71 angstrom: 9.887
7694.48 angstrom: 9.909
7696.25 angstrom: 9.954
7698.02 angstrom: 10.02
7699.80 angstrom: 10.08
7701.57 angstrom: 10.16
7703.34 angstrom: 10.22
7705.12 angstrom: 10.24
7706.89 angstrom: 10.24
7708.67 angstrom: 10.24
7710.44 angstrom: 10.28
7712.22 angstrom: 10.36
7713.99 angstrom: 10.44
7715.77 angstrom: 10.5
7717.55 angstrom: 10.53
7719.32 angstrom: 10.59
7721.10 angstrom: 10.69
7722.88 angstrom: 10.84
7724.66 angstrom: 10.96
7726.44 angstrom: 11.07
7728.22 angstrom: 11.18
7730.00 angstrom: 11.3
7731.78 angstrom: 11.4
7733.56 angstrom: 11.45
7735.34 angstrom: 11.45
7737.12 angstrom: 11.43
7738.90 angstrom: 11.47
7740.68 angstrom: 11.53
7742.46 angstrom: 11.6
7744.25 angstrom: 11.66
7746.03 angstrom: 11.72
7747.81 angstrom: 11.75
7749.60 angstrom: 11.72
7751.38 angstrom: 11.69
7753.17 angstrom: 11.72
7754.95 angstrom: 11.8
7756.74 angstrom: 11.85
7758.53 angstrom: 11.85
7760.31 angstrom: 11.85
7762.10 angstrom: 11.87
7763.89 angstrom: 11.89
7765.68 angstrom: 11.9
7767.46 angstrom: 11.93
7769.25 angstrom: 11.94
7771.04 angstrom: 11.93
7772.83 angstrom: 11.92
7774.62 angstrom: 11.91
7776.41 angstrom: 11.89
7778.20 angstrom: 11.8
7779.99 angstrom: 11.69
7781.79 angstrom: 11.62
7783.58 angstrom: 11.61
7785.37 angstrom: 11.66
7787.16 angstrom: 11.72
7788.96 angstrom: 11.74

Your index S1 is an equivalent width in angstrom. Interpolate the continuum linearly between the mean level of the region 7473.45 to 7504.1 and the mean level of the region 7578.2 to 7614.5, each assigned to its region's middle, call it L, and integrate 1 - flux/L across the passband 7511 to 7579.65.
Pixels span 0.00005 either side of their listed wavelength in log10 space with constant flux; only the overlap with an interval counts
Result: 0.3 angstrom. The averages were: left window 8.72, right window 9.11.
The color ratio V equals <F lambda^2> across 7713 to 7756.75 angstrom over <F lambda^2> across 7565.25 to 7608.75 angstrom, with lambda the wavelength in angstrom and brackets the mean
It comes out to 1.29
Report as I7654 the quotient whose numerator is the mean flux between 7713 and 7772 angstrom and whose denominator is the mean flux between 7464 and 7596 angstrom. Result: 1.29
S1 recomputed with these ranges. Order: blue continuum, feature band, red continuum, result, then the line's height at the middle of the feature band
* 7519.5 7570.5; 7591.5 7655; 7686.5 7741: 3.0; 9.67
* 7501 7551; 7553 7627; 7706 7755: 3.4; 9.53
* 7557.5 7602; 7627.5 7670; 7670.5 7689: 0.3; 9.46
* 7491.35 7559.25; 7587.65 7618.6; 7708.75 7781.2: 1.9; 9.73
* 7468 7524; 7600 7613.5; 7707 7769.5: 1.1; 9.9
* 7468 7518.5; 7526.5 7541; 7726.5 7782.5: 0.6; 9.17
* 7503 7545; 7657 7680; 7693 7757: 1.7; 10.3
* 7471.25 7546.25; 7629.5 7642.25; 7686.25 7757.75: 0.8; 10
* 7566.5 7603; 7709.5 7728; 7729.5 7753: 0.9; 11.2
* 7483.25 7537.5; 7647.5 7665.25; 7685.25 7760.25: 1.4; 10.2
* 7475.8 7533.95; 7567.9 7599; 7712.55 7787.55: 1.7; 9.63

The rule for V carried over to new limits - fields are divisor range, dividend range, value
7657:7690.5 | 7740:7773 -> 1.26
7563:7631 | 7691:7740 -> 1.20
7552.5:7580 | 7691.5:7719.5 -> 1.18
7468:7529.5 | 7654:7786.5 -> 1.31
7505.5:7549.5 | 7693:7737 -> 1.26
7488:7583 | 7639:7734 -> 1.17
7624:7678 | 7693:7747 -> 1.17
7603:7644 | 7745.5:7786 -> 1.33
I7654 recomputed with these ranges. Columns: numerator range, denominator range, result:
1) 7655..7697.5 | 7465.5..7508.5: 1.11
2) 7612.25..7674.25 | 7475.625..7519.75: 1.07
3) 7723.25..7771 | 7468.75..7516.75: 1.33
